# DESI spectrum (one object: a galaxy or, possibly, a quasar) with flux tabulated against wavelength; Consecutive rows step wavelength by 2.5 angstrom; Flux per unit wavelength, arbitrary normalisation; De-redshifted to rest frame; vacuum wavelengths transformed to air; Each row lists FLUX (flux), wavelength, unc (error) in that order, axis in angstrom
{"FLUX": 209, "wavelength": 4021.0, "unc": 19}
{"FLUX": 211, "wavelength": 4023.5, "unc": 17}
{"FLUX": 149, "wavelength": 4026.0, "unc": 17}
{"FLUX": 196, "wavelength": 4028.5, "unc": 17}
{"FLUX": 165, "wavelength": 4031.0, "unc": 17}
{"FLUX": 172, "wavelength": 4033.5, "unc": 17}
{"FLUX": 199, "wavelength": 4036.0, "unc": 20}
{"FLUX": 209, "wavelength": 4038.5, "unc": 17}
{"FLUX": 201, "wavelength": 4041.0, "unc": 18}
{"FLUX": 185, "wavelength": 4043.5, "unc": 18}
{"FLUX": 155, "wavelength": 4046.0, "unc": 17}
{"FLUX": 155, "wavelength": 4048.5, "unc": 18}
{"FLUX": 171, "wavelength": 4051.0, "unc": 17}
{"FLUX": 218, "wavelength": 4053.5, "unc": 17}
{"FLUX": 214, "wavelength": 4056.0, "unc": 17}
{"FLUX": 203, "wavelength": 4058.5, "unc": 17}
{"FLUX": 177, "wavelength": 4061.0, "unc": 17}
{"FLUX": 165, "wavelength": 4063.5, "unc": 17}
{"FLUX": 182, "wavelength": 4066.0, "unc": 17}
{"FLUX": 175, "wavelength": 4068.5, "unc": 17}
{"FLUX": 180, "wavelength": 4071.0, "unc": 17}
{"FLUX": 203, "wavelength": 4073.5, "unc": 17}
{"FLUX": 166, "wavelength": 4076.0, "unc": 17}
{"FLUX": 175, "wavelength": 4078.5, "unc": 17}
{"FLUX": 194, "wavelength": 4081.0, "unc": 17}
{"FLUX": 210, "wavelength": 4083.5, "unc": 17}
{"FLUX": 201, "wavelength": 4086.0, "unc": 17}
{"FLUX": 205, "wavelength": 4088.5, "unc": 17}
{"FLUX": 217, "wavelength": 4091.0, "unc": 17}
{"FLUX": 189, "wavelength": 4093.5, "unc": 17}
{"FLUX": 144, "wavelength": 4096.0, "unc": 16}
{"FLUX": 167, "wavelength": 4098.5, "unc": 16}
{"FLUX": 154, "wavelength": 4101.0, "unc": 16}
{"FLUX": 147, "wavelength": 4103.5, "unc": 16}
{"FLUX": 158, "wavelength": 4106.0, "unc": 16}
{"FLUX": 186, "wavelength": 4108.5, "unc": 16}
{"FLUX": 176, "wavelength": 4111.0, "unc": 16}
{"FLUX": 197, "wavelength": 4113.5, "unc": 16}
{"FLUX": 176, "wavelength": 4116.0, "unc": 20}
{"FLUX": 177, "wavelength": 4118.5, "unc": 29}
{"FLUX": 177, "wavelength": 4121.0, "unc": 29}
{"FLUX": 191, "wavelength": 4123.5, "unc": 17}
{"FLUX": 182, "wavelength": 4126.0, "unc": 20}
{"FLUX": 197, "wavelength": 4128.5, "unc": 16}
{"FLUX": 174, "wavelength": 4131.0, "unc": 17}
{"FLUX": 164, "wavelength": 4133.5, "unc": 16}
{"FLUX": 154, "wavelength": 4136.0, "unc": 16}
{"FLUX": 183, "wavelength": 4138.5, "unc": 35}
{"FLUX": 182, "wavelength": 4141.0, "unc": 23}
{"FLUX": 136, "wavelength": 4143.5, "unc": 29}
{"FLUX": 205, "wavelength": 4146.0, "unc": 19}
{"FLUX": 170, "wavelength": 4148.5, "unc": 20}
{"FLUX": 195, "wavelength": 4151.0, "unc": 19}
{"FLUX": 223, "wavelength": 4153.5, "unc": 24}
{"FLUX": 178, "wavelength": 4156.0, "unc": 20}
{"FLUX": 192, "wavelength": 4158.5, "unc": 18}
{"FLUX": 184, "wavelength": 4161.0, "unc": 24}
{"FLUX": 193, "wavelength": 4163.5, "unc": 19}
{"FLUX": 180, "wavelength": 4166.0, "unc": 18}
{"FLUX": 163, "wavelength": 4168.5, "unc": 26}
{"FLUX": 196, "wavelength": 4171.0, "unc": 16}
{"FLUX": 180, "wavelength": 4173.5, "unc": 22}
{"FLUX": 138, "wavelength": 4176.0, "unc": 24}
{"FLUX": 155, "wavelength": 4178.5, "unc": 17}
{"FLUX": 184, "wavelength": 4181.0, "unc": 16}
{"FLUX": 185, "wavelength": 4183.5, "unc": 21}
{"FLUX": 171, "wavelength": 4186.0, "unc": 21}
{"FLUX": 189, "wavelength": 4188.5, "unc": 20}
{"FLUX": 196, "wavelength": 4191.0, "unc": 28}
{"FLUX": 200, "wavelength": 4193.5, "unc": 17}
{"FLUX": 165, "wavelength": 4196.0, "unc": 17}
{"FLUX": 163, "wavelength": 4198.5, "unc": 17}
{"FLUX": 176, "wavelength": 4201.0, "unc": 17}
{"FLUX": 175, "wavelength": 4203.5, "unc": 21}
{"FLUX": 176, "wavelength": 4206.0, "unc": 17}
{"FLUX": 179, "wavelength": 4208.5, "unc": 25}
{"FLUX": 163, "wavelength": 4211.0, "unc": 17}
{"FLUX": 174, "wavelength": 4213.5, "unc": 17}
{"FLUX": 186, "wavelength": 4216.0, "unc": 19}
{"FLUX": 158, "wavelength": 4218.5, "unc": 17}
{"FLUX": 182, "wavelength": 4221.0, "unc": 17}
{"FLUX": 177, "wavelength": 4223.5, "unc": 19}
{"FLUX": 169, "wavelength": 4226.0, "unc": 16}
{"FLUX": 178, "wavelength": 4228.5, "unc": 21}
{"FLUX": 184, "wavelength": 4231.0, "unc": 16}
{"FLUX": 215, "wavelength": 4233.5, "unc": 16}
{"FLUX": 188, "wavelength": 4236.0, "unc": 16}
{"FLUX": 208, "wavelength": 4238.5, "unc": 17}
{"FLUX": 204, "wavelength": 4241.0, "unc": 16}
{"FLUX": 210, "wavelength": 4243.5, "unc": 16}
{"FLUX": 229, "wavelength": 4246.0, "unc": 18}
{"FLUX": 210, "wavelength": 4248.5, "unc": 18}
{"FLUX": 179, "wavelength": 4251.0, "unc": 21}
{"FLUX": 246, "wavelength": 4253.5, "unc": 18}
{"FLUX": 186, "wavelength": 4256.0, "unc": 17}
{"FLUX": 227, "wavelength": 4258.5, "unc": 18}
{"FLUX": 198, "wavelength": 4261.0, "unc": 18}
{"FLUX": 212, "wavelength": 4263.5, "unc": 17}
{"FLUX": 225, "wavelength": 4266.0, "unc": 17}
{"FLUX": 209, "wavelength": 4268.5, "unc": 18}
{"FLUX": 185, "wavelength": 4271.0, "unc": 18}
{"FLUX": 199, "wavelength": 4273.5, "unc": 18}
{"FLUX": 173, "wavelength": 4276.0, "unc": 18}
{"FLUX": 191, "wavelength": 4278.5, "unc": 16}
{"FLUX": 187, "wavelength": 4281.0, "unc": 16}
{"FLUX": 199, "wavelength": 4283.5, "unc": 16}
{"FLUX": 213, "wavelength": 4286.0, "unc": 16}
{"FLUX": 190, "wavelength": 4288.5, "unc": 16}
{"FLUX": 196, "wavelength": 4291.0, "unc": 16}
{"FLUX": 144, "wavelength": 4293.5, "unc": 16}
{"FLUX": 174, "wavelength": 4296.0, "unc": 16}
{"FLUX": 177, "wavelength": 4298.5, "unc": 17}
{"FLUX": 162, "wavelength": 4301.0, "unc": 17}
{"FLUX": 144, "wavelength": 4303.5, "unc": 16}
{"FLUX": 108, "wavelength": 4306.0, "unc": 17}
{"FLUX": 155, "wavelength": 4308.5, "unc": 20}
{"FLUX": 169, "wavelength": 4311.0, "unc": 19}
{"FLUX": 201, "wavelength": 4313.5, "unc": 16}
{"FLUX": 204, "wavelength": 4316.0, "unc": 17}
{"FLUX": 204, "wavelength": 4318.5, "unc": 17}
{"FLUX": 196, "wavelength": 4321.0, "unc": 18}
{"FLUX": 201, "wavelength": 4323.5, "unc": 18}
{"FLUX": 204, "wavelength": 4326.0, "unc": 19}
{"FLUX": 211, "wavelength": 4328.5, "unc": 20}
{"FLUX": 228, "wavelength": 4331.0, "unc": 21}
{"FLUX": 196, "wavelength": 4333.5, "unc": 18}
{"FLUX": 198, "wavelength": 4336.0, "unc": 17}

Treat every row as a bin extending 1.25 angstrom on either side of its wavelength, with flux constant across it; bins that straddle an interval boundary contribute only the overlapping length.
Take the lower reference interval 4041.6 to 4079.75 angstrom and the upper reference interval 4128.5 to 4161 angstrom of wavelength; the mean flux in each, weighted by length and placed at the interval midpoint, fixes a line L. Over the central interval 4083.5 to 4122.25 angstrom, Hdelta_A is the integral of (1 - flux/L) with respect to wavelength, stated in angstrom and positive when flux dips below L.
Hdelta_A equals 0.45 angstrom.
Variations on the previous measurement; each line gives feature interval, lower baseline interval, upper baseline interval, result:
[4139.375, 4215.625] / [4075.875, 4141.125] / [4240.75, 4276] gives 5.3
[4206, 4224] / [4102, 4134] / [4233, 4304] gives 1.5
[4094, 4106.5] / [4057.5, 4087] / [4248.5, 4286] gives 2.1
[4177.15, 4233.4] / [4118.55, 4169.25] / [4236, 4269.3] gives 5.7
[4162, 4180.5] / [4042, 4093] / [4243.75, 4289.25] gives 2.2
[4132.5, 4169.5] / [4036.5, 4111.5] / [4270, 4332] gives 0.6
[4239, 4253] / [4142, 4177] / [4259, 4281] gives -1.0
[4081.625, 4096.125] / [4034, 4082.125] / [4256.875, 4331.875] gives -1.0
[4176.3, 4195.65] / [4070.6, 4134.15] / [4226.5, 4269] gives 1.5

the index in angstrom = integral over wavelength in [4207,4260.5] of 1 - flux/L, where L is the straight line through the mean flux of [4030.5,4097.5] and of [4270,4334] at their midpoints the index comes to -2.2 angstrom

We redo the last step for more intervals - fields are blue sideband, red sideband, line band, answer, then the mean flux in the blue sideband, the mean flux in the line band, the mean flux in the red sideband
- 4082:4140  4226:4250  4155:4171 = 0.5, 179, 183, 201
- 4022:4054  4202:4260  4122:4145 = 1.6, 183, 174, 191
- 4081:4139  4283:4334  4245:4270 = -3.9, 180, 212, 184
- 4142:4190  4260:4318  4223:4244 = -1.2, 180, 192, 183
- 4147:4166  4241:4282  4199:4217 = 2.0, 190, 175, 204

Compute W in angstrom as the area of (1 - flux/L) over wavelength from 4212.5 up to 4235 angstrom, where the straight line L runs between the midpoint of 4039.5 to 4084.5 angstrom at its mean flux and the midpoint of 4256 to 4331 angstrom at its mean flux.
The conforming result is 0.9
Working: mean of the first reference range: 185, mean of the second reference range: 189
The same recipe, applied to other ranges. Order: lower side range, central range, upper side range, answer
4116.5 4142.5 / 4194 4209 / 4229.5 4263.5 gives 1.7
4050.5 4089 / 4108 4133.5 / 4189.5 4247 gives 0.8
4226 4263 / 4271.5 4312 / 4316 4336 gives 6.0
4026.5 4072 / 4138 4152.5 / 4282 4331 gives 0.4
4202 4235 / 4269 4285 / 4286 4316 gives -1.7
